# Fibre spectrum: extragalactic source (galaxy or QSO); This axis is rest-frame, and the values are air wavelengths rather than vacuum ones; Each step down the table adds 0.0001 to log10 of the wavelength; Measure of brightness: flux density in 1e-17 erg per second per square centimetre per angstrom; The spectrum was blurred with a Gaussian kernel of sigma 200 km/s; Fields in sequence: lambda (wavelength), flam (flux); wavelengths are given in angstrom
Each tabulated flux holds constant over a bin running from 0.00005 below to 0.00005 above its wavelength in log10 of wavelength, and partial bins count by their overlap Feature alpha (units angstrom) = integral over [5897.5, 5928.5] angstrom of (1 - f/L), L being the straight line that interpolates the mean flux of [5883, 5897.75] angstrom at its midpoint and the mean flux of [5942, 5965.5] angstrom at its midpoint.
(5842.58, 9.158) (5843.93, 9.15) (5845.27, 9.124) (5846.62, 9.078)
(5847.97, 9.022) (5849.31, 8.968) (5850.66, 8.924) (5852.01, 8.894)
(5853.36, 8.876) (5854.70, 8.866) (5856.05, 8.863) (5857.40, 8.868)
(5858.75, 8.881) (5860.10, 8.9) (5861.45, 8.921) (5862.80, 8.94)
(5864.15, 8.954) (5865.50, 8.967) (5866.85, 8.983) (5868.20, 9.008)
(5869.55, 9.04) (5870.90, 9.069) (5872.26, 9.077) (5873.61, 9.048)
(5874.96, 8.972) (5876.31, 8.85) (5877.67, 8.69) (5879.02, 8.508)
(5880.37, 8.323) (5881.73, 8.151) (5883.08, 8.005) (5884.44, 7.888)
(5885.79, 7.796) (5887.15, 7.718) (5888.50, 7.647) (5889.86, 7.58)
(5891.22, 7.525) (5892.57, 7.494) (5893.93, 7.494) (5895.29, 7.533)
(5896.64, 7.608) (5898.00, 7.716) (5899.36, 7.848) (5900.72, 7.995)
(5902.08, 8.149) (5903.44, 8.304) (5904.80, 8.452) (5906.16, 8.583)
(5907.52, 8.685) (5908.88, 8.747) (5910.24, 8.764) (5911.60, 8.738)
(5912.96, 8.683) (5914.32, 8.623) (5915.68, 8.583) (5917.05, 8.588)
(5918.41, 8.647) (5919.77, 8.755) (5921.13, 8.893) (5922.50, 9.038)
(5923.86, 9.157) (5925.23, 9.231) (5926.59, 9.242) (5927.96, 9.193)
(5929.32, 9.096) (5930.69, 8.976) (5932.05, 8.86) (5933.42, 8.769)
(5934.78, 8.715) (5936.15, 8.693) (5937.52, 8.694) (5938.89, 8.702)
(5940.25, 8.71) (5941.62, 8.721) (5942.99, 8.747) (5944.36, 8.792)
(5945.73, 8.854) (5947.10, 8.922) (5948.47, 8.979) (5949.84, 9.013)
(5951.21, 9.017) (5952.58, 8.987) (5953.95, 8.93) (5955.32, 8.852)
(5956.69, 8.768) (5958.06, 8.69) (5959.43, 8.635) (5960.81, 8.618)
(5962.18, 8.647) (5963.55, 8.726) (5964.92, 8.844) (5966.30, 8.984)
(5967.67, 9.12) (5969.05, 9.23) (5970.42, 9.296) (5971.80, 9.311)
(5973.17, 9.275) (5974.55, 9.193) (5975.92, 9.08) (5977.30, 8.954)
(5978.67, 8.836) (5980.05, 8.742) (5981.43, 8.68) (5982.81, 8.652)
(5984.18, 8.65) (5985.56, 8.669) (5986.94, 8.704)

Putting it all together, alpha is -2.2 angstrom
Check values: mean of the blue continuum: 7.65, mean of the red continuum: 8.82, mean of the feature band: 8.64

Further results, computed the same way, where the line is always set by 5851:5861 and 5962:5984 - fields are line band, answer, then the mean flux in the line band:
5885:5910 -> 2.7 angstrom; 7.95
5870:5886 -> 0.6 angstrom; 8.56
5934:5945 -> 0.3 angstrom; 8.72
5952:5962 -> 0.2 angstrom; 8.78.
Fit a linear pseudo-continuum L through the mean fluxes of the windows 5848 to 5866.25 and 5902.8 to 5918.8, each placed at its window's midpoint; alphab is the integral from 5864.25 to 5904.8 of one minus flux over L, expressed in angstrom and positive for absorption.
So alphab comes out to 2.4 angstrom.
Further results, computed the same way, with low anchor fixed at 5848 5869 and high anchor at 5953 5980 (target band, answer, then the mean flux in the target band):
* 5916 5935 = 0.0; 8.94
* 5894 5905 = 1.3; 7.9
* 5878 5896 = 2.2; 7.84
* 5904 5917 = 0.4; 8.64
